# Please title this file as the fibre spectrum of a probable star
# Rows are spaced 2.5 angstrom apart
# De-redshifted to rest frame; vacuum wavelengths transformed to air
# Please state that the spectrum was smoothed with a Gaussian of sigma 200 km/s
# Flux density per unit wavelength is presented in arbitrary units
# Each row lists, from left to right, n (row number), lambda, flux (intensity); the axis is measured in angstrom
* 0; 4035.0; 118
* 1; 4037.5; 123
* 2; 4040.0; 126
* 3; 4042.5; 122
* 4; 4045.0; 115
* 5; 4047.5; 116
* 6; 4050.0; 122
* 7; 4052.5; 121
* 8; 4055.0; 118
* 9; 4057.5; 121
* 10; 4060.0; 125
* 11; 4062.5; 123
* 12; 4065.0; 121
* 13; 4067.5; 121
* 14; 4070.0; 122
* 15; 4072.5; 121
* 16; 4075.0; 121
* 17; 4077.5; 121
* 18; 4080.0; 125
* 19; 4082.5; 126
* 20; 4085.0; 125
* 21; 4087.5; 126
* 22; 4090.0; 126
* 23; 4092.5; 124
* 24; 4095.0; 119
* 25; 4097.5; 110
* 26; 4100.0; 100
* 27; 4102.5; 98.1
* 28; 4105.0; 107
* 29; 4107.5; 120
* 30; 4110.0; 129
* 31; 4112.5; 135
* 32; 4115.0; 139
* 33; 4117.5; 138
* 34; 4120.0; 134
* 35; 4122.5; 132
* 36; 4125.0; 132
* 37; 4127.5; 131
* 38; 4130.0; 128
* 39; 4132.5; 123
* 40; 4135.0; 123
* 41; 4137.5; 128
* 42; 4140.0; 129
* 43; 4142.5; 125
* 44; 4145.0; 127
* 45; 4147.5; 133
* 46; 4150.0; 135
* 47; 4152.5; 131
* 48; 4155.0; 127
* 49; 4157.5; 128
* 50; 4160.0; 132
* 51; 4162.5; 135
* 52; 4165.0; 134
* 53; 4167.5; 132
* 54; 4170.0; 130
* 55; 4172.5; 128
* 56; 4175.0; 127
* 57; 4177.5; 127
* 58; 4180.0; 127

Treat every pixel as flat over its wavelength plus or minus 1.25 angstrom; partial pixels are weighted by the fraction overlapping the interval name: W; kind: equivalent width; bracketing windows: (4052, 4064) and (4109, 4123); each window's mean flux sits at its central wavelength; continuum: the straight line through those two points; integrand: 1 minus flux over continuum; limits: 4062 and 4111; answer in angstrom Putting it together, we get 3.4 angstrom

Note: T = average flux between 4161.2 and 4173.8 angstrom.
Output 132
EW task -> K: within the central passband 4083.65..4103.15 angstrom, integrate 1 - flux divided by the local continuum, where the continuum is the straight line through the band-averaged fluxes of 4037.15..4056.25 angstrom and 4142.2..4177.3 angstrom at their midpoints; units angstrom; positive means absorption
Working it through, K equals 1.2 angstrom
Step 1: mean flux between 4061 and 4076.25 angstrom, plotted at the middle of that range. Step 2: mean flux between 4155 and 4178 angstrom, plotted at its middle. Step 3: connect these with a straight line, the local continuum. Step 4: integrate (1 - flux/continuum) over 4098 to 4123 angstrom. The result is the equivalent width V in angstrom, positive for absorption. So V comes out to 0.6 angstrom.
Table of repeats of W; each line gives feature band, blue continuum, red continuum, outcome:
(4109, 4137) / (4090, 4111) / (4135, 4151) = -2.2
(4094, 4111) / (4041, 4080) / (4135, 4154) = 1.8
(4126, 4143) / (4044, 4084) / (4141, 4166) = 0.2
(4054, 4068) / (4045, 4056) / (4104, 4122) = -0.1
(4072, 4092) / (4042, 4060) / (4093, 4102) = -1.9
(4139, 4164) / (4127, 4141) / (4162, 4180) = -0.4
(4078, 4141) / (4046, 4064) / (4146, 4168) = 1.2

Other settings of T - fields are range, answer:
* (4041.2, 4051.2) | 119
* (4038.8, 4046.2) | 121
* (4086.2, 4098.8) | 121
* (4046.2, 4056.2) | 119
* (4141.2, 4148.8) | 128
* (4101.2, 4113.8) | 118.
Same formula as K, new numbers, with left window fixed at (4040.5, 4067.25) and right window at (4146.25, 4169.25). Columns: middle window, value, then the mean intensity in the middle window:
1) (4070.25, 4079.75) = 0.1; 122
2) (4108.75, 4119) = -0.7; 135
